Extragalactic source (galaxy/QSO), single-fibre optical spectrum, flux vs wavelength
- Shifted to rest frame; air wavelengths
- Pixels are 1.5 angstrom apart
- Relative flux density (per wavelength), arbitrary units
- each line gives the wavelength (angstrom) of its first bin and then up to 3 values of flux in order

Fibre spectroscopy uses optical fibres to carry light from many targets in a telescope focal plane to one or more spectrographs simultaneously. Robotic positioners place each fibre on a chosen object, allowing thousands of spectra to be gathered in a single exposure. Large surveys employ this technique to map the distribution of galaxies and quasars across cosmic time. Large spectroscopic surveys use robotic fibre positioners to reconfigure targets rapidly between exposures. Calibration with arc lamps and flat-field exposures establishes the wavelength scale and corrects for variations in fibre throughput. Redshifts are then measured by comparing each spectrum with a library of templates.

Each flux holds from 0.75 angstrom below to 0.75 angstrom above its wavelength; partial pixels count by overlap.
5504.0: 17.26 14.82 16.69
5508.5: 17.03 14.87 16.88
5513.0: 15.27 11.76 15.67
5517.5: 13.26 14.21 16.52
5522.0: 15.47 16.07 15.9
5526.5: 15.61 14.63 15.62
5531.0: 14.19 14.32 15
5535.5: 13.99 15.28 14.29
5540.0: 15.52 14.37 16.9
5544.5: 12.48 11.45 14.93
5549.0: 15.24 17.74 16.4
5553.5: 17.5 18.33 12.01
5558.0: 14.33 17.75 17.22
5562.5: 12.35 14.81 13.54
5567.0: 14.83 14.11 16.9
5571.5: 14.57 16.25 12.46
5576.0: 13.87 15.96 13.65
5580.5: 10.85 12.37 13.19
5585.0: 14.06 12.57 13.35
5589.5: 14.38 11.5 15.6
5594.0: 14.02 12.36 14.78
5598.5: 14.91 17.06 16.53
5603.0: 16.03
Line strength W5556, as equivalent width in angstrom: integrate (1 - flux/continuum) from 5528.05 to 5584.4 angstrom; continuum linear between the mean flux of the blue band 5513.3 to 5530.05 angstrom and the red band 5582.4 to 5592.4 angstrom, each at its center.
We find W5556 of -2.5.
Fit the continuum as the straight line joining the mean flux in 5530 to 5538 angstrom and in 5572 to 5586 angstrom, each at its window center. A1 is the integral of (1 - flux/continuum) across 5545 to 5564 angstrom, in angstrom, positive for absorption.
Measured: -1.7 angstrom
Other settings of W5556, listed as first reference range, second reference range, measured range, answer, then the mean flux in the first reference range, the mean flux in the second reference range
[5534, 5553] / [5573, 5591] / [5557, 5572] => -1.0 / 14.9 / 13.4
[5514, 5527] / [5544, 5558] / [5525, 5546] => 0.5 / 15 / 15.1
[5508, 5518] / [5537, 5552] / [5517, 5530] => -0.3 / 15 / 14.9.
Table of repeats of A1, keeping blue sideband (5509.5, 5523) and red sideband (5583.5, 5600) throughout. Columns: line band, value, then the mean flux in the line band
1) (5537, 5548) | 0.2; 14.3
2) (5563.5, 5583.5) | 0.0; 14.1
